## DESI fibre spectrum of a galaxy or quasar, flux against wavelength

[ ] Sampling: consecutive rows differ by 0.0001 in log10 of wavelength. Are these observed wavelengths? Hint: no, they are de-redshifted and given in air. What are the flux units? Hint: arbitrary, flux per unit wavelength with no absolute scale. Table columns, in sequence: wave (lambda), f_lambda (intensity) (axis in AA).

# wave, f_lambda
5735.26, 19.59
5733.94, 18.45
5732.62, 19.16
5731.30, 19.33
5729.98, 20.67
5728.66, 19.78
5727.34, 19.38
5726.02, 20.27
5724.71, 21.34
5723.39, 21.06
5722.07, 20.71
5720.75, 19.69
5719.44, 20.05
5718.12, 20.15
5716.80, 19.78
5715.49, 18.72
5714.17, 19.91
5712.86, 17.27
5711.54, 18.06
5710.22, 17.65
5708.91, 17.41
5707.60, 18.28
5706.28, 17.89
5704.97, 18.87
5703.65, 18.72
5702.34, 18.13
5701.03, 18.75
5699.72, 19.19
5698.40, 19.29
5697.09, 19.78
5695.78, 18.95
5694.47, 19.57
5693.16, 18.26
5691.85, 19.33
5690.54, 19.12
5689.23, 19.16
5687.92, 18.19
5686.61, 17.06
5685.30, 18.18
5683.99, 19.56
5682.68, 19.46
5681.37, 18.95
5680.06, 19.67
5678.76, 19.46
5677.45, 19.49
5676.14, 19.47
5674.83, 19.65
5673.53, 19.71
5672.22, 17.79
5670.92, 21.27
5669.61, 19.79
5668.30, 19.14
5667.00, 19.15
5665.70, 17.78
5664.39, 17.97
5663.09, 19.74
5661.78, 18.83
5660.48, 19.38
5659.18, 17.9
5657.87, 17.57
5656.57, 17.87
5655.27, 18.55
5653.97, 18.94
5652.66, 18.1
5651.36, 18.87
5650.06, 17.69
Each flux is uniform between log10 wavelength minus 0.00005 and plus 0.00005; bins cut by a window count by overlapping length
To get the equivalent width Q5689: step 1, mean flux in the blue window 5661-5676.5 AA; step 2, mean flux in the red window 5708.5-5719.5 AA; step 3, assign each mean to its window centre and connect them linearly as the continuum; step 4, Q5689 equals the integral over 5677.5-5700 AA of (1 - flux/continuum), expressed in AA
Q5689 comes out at 0.0 AA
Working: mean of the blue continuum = 19.2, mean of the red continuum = 18.7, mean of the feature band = 19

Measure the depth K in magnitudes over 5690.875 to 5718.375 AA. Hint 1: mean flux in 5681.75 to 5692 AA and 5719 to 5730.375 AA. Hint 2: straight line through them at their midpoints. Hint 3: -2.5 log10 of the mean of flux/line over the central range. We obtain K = 0.04 mag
